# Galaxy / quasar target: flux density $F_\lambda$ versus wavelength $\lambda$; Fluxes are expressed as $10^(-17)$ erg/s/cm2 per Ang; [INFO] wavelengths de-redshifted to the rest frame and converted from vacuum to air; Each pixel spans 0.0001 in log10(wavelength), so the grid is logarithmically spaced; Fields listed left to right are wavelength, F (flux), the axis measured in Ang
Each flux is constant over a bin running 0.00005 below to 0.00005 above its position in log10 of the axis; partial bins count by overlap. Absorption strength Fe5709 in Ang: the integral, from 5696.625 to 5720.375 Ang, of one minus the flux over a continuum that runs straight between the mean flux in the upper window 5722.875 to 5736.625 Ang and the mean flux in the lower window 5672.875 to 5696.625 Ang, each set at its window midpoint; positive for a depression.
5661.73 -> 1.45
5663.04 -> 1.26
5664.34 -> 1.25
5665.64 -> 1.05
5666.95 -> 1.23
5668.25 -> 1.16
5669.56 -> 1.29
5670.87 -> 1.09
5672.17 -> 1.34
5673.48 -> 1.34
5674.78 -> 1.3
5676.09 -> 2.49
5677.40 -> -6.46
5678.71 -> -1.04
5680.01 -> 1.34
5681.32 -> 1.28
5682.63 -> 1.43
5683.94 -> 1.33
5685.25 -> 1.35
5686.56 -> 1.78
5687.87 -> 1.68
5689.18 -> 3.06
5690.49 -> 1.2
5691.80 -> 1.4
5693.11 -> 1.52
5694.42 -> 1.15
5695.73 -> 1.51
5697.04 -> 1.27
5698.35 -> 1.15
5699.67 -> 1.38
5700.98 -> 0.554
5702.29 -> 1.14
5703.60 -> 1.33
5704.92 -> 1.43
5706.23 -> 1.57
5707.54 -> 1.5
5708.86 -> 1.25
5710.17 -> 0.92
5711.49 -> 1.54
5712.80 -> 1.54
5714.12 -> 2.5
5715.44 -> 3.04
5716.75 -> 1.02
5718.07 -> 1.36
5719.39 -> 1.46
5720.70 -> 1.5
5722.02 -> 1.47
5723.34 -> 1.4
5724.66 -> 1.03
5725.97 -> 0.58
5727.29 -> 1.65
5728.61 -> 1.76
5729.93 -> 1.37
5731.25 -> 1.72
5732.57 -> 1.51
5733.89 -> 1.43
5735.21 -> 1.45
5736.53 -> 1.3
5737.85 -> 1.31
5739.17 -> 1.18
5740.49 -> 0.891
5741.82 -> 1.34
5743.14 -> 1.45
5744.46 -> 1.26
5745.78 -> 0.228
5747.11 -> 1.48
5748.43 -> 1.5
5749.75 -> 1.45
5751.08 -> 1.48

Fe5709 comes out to -4.8 Ang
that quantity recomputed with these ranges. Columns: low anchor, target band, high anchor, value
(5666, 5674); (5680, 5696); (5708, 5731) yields -2.7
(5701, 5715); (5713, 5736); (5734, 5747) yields -3.9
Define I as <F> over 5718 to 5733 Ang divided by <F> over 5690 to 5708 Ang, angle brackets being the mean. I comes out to 1.08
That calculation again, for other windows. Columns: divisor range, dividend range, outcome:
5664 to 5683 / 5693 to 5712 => 1.95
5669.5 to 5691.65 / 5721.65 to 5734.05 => 1.49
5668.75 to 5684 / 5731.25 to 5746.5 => 2.30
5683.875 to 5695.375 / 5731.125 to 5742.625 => 0.82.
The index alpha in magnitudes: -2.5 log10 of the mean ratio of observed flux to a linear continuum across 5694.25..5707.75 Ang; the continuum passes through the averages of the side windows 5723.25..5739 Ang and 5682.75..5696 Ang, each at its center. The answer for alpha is 0.20 mag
